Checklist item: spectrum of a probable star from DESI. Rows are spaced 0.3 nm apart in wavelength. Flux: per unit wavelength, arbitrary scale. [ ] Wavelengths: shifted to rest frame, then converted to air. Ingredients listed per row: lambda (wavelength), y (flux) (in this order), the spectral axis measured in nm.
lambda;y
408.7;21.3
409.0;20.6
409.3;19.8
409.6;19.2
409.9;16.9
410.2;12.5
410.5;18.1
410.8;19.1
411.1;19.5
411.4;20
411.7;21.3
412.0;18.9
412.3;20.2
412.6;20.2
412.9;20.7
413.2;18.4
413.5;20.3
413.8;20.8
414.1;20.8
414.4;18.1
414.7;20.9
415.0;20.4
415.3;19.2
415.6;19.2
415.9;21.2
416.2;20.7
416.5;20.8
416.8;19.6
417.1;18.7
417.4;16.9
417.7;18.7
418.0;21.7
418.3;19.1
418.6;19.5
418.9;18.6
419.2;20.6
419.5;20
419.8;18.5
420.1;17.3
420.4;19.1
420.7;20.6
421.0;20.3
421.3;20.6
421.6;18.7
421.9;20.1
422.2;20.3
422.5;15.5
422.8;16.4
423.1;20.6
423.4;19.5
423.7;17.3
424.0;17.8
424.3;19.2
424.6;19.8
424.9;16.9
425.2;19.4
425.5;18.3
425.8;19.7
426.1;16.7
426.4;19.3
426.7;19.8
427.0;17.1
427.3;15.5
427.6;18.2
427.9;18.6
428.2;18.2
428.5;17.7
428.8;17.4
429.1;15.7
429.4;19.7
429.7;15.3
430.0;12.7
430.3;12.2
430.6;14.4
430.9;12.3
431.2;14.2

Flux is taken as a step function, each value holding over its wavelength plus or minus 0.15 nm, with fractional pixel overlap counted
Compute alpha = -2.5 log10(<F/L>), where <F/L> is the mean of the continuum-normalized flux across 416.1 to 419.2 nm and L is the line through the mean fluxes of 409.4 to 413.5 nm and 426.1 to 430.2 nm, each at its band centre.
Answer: -0.07 mag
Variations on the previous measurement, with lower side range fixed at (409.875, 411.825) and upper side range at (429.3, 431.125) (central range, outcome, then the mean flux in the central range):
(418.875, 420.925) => -0.18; 19.3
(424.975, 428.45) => -0.21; 18.2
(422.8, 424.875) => -0.20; 18.7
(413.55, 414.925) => -0.15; 20.2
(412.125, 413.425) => -0.12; 19.9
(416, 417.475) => -0.15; 19.5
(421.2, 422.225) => -0.23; 19.8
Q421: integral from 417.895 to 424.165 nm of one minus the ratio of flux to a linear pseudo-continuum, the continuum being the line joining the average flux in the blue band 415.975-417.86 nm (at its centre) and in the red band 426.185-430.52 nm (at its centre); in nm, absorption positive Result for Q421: -0.227 nm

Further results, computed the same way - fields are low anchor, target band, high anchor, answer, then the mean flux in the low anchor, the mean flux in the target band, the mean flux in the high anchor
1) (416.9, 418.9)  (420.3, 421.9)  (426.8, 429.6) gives -0.11 nm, 19.1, 19.9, 17.6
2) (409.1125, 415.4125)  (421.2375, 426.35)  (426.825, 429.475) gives -0.17 nm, 19.3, 18.6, 17.5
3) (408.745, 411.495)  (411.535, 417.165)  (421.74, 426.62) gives -0.46 nm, 18.5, 20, 18.6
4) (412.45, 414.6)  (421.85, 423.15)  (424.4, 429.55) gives 0.03 nm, 19.9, 18.3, 18.1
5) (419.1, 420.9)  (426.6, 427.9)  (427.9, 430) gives -0.01 nm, 19.3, 17.7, 17.1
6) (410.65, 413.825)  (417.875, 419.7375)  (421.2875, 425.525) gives -0.06 nm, 19.9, 19.8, 18.6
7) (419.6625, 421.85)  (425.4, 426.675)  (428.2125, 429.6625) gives -0.03 nm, 19.3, 18.6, 17.5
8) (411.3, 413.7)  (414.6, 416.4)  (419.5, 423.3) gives -0.05 nm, 20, 20.3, 19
